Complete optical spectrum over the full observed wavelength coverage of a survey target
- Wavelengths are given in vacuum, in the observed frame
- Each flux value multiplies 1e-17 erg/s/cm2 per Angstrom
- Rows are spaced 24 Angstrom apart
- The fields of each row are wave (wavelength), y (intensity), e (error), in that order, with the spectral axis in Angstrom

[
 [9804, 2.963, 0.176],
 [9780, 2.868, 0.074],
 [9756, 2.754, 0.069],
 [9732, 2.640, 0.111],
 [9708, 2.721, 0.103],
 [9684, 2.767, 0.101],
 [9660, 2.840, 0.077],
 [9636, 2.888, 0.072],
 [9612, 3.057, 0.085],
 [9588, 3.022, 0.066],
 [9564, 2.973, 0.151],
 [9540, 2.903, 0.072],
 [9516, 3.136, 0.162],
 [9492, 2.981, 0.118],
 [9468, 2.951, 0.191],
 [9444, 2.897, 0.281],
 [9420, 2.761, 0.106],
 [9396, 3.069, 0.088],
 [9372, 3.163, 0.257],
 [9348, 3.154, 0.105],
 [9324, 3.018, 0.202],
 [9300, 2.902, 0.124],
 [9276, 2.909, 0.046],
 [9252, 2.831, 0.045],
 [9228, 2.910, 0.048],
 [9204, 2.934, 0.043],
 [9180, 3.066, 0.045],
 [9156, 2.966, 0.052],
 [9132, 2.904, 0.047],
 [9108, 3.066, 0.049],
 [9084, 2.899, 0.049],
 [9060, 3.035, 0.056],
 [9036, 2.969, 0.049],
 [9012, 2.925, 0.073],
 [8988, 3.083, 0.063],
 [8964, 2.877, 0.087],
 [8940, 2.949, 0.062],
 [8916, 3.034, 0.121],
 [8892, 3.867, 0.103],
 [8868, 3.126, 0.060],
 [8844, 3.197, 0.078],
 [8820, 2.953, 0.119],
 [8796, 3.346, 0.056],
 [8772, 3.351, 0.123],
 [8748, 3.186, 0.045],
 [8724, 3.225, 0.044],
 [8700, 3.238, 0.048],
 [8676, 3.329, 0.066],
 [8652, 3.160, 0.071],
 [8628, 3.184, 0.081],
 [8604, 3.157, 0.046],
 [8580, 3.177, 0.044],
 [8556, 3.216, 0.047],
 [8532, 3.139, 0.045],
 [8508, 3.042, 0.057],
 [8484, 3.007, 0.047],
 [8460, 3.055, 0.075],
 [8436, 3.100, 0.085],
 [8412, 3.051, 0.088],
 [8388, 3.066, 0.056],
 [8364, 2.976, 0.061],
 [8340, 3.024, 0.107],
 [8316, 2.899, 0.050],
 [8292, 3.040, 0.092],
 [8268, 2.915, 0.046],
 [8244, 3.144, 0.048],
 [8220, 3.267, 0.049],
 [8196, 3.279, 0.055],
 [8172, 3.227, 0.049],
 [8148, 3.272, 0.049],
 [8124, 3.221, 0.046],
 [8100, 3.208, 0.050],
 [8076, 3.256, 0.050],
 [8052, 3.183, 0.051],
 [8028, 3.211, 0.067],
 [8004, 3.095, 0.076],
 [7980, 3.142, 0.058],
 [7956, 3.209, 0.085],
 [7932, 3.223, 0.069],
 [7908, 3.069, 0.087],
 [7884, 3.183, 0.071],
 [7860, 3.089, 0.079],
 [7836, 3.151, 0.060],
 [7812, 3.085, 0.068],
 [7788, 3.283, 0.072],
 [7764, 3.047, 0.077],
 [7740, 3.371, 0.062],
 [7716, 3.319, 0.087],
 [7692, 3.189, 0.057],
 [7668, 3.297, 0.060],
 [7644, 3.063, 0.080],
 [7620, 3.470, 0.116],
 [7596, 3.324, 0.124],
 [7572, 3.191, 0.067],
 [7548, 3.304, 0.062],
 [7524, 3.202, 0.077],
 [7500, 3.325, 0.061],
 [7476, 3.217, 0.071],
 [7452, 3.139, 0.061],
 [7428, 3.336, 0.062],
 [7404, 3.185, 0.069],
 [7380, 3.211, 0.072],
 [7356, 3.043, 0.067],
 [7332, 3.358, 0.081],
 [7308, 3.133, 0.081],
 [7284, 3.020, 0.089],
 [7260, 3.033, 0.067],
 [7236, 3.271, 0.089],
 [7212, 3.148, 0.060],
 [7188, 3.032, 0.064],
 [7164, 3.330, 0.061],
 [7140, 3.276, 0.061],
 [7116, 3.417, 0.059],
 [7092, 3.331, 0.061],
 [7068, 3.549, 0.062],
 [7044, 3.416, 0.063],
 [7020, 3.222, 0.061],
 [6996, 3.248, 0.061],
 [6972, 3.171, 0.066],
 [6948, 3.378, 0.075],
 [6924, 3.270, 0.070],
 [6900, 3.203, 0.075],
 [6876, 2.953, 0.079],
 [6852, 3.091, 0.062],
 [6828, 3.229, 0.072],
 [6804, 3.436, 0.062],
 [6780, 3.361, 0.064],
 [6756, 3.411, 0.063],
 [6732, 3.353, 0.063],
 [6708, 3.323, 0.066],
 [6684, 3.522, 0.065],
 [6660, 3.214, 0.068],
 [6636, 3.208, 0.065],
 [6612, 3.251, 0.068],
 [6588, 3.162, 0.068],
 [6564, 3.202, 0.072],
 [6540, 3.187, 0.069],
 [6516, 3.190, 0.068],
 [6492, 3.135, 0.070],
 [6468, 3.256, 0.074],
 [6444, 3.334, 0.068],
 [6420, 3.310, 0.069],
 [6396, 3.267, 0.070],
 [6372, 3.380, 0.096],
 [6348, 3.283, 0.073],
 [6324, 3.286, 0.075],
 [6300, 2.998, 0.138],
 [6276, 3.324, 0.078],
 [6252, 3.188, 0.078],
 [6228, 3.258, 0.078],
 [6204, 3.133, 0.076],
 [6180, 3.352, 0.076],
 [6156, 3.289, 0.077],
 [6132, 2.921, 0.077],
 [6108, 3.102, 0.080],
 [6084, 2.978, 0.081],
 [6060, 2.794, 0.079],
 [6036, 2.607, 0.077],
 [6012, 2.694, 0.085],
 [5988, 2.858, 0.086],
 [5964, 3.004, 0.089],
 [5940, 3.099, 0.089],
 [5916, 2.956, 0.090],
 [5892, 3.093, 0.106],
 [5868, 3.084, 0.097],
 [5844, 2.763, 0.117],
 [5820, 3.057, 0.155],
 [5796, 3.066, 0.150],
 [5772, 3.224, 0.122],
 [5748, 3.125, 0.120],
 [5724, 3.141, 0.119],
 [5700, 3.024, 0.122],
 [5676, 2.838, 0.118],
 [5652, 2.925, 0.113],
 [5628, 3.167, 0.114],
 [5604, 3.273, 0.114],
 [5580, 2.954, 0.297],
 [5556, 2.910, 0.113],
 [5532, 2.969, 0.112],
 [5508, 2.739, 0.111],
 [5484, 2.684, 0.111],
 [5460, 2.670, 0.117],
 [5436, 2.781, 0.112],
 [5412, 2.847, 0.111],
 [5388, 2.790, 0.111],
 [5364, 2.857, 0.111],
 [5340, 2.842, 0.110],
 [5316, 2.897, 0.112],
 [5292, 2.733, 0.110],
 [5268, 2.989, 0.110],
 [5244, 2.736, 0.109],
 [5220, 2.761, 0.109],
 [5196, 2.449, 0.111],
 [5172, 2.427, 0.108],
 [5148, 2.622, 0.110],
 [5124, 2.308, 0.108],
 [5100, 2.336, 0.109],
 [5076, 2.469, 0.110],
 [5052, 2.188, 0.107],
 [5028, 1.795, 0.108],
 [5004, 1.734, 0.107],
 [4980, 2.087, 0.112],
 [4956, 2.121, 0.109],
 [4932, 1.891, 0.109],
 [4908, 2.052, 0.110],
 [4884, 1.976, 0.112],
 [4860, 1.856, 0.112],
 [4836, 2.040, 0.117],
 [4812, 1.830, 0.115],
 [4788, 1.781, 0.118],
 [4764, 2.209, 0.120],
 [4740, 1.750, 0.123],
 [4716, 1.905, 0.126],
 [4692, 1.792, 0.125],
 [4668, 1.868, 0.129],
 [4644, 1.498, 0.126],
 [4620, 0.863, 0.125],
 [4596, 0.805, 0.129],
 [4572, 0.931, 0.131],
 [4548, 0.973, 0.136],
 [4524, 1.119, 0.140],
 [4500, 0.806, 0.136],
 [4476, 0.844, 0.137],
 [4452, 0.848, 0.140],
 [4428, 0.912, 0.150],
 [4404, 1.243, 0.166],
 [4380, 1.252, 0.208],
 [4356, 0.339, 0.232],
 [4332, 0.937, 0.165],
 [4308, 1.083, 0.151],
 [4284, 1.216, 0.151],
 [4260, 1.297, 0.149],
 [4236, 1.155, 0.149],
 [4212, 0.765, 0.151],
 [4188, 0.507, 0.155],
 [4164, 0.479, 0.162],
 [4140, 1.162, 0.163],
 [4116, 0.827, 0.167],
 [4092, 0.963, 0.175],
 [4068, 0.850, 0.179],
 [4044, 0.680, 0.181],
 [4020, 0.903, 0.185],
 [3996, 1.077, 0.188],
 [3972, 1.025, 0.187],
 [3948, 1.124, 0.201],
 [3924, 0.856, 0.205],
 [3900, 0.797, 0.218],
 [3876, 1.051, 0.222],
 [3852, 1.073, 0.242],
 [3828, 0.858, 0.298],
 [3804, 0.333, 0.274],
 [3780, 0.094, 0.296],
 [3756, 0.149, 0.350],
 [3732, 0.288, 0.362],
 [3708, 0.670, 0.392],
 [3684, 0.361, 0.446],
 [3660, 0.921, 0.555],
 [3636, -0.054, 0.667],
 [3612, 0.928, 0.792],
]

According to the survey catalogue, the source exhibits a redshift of 0.165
